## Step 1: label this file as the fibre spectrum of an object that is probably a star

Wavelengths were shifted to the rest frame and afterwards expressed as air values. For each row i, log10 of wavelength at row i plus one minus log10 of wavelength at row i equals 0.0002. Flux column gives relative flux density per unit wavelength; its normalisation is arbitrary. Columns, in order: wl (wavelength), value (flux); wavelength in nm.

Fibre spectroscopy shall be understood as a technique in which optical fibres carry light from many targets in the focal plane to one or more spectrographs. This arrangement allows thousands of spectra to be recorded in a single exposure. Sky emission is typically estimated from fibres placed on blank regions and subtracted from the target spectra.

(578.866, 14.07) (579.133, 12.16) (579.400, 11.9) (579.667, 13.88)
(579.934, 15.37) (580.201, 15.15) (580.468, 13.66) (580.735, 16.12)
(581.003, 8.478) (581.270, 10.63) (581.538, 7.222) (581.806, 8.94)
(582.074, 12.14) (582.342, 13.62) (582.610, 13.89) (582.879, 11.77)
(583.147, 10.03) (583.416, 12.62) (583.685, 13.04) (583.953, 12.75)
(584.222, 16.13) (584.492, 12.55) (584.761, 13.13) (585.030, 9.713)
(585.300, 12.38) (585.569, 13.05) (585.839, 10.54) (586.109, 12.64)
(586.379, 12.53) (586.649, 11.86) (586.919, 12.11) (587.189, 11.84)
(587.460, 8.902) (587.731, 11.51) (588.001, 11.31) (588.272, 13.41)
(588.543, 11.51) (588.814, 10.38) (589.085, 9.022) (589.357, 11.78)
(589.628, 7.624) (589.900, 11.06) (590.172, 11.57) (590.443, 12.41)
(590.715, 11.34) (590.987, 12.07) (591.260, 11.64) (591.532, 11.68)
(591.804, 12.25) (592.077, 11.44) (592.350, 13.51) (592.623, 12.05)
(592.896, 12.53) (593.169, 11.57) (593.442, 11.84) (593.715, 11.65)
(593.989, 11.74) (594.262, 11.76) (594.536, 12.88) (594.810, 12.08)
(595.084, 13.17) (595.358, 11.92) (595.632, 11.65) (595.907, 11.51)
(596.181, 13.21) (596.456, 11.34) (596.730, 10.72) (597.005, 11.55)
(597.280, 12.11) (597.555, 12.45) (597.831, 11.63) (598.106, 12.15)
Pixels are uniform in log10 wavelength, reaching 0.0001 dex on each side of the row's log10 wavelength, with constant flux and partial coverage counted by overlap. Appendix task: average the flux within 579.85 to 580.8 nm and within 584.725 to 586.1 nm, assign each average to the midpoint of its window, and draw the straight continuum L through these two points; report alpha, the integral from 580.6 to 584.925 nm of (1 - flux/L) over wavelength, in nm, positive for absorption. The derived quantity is 0.415 nm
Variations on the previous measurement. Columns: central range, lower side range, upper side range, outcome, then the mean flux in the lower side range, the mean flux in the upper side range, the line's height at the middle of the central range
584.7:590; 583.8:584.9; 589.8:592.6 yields 0.66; 13.6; 11.9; 12.9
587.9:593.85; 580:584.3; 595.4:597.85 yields 0.23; 12.3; 11.8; 12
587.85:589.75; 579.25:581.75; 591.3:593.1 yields 0.23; 12.4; 12.2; 12.2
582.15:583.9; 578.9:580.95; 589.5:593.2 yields 0.10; 13.8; 11.6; 13.2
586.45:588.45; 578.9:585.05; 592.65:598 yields 0.11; 12.5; 12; 12.3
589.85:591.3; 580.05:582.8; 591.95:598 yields 0.03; 12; 12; 12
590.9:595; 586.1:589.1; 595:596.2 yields -0.04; 11.5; 12.2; 11.9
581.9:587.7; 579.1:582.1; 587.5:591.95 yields -0.24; 12.1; 11.2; 11.7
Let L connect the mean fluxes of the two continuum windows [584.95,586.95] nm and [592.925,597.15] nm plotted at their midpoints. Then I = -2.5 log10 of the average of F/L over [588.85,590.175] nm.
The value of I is 0.18 mag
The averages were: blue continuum 11.9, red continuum 11.9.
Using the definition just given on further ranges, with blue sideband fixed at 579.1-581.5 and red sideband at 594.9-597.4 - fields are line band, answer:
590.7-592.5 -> 0.01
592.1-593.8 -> -0.01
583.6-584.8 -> -0.08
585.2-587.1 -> 0.03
